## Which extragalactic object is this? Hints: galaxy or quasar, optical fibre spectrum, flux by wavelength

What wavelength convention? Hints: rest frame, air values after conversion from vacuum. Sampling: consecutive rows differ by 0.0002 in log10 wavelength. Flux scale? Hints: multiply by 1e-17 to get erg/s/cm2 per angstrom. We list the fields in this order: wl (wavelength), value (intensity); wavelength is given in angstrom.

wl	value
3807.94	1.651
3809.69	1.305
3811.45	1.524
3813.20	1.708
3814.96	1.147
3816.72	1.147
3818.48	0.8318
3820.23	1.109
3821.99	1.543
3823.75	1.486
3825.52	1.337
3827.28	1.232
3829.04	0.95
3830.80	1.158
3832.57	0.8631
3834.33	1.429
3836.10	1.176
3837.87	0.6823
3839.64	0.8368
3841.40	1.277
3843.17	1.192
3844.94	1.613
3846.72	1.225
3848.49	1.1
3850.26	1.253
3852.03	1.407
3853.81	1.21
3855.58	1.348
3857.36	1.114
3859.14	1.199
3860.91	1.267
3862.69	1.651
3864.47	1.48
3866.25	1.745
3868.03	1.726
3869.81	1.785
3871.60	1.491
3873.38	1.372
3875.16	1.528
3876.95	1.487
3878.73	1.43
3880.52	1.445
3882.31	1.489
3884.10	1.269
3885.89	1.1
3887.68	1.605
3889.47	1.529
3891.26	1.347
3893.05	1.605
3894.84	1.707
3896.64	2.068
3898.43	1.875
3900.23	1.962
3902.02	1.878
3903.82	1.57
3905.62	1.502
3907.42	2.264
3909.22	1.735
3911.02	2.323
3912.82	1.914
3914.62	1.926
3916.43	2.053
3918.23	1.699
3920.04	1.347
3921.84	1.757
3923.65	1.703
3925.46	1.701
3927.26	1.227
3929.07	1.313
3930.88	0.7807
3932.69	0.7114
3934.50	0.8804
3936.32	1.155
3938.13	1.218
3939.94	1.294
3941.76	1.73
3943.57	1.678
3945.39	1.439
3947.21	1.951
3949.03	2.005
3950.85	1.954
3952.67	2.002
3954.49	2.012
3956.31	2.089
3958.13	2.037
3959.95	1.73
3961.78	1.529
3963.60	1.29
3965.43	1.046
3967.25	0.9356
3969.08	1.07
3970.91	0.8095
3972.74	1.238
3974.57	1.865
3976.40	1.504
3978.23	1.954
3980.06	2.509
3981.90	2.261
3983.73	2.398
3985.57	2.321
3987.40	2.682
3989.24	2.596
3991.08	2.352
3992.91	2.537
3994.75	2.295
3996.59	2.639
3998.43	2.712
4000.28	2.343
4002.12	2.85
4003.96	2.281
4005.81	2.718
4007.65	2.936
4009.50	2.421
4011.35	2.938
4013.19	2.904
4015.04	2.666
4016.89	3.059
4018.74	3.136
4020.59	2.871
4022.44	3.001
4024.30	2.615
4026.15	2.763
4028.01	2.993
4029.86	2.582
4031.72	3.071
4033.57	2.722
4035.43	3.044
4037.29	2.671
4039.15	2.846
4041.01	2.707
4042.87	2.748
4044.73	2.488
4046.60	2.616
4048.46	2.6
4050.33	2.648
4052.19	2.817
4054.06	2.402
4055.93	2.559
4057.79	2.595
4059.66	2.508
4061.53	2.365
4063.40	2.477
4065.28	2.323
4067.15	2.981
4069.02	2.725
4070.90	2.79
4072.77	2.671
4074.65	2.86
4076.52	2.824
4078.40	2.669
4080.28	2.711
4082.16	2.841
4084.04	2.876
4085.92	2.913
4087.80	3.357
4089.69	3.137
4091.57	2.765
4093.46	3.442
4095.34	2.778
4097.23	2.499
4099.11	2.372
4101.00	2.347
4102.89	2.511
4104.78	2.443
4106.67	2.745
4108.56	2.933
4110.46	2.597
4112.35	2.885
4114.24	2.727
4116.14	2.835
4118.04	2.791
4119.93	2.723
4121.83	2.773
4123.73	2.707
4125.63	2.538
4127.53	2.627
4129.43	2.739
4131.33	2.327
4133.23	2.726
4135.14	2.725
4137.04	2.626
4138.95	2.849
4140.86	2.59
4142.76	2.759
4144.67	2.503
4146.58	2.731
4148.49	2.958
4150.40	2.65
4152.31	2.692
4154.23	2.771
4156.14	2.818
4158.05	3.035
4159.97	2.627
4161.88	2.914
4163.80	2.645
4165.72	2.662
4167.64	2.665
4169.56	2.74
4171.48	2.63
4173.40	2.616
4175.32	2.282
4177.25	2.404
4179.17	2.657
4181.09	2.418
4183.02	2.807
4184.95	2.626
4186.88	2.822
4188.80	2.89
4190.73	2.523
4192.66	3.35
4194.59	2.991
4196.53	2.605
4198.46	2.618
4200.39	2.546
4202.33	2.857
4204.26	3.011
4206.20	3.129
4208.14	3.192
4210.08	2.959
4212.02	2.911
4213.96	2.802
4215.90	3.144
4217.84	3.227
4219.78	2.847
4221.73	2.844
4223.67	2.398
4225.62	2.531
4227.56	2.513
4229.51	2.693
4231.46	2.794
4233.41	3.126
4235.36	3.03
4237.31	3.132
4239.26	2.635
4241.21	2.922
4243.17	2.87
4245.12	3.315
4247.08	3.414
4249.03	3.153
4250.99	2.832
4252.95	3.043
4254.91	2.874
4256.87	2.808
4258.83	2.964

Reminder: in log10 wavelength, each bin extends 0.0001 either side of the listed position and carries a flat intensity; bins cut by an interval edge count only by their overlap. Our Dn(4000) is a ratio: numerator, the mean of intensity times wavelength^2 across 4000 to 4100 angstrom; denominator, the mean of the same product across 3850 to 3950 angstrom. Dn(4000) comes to 1.9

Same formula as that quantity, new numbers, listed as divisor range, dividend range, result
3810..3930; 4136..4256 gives 2.25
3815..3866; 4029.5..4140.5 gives 2.51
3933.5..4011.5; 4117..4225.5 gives 1.55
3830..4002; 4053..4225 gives 1.88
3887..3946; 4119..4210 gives 1.94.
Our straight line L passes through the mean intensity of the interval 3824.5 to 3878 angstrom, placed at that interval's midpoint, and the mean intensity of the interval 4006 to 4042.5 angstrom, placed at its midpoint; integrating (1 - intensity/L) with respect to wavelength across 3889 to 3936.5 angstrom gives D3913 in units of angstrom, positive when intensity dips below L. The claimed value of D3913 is 5.4 angstrom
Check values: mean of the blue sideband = 1.31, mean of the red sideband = 2.84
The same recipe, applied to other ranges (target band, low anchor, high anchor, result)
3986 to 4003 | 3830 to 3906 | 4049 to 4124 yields -2.9 angstrom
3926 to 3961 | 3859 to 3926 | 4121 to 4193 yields 6.0 angstrom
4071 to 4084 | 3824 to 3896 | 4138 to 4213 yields -2.6 angstrom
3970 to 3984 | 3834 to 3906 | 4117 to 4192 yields 0.9 angstrom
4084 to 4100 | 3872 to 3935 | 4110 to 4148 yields -2.5 angstrom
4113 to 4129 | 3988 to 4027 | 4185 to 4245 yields 0.4 angstrom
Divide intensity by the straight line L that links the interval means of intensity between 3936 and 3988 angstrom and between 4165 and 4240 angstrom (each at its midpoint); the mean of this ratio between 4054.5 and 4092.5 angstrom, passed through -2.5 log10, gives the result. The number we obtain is -0.23 mag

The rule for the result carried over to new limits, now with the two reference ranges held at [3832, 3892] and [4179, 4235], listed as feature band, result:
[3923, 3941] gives 0.35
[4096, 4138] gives -0.09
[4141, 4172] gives -0.05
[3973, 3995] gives -0.20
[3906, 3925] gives -0.18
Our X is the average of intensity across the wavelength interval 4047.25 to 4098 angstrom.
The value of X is 2.75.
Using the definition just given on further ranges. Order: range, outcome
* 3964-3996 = 1.9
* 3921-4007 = 1.82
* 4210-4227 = 2.84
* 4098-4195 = 2.69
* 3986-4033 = 2.72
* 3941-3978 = 1.6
